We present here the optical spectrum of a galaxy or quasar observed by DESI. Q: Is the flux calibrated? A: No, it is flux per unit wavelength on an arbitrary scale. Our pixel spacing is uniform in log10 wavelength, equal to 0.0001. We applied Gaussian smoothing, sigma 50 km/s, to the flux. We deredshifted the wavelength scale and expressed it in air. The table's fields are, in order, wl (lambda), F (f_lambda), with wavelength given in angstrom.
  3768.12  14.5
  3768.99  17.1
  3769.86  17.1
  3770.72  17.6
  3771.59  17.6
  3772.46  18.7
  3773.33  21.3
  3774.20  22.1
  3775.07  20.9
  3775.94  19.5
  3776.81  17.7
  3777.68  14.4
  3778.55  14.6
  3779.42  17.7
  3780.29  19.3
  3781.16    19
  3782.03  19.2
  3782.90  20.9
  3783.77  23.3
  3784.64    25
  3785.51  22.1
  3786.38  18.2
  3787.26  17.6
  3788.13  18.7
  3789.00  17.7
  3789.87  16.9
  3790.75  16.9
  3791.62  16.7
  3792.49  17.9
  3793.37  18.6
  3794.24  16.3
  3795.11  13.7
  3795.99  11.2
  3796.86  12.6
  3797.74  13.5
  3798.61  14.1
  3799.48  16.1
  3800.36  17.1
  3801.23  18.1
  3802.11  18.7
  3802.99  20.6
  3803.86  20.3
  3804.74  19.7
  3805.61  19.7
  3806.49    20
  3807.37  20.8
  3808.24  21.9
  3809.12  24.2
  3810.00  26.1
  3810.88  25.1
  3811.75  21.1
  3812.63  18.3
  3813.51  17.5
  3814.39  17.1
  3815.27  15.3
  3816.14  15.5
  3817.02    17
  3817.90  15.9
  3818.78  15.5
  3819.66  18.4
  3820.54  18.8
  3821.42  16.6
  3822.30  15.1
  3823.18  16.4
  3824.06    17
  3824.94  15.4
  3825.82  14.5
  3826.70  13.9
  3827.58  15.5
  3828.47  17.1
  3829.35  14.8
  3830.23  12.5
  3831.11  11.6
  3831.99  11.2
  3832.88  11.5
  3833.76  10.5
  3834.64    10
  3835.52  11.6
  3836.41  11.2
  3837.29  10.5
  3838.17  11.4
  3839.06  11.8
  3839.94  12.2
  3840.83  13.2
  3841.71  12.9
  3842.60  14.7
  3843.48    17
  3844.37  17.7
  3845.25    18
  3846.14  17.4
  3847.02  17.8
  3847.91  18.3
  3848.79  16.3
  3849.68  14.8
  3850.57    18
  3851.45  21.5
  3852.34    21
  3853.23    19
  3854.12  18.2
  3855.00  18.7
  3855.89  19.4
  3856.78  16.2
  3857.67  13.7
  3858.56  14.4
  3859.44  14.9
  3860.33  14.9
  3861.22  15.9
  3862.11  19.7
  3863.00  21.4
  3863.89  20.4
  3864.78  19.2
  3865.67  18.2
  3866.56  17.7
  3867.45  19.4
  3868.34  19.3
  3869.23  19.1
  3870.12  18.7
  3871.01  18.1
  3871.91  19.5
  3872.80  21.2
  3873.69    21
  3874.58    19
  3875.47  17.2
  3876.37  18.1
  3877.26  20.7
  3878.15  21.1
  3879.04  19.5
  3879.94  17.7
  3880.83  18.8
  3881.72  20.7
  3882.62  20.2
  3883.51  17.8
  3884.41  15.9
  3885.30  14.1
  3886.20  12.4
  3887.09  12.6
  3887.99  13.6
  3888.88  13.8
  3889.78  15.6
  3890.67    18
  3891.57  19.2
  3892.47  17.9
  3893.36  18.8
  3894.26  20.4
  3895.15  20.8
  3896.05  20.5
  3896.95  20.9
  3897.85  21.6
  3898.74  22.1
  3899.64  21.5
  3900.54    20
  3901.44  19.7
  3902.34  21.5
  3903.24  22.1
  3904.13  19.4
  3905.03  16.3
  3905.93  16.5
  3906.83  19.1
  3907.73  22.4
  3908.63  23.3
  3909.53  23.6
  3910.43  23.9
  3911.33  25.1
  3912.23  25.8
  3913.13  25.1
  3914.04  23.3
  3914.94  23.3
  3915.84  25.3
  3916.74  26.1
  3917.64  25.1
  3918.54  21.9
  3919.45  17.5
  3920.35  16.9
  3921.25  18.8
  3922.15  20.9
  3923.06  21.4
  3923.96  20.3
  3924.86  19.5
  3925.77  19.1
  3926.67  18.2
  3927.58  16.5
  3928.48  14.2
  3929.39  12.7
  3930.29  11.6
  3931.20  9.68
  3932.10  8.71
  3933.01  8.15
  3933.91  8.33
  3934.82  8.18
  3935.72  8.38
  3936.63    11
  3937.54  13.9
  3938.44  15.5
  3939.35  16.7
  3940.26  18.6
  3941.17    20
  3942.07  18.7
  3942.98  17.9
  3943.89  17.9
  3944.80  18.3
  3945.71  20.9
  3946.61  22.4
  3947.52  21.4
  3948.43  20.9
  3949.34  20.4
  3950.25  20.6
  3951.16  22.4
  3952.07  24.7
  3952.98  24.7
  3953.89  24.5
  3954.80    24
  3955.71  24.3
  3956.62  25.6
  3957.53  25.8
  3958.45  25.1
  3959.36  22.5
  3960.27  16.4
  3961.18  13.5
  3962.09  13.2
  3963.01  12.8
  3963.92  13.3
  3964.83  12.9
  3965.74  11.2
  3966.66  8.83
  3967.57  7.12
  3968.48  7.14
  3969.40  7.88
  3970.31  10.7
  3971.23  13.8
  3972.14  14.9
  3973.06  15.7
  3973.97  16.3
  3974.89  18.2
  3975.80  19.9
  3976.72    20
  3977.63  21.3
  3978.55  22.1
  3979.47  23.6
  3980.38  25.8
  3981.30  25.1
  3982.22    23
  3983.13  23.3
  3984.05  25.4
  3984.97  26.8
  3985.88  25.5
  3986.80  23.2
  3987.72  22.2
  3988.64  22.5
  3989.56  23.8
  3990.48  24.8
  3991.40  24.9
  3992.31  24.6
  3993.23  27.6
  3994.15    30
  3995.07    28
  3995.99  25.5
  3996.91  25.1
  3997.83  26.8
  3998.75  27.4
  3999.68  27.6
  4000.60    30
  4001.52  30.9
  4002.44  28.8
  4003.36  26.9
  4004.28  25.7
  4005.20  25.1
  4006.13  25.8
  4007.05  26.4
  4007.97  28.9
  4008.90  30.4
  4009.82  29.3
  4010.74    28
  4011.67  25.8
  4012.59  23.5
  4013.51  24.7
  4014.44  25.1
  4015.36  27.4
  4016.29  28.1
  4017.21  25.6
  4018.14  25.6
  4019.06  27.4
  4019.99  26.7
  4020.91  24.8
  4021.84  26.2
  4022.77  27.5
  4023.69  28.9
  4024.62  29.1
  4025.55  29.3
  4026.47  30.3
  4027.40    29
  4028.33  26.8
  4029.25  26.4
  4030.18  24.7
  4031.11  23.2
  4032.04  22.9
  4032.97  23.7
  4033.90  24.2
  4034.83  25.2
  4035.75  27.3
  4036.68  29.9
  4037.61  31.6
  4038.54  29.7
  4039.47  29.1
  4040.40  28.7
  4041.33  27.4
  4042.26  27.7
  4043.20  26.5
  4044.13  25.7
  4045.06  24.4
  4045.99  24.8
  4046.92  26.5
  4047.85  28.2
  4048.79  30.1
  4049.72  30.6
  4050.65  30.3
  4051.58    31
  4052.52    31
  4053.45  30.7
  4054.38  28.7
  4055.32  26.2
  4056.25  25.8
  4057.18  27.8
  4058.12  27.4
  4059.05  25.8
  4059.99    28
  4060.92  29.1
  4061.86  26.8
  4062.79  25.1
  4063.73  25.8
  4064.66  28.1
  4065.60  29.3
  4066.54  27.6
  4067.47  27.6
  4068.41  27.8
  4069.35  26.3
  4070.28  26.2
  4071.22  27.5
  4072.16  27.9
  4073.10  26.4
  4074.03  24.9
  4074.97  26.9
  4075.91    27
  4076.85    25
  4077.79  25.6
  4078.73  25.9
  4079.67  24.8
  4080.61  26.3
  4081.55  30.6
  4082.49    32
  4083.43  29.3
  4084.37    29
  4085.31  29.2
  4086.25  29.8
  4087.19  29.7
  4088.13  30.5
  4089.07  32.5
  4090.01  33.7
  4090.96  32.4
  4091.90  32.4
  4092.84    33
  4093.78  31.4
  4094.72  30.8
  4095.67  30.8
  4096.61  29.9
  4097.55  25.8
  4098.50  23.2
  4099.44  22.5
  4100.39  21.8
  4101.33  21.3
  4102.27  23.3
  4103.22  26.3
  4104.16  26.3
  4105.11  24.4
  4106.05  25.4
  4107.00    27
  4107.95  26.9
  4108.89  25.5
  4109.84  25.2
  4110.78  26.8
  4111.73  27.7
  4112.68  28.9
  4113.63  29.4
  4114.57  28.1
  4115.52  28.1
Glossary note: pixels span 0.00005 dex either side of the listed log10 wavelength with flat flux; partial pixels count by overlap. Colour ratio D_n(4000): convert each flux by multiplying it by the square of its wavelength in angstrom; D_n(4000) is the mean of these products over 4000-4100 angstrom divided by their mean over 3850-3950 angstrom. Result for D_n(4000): 1.62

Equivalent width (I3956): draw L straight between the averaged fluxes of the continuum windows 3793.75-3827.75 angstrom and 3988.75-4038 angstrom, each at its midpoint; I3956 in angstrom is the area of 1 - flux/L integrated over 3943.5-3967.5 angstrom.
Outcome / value 4.7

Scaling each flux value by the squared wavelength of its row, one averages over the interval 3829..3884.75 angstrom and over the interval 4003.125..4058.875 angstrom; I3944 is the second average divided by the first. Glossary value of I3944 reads 1.8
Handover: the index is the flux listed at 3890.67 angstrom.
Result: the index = 18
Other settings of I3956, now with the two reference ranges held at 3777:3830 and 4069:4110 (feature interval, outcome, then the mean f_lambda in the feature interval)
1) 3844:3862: 2.0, 17.4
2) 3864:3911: 3.7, 19.1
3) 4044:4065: -1.1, 27.8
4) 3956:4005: 5.6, 21.2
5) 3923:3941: 6.7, 14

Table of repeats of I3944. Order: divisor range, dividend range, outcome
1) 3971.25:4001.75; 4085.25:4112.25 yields 1.23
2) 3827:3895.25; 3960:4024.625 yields 1.46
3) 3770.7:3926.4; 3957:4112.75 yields 1.54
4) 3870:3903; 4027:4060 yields 1.59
